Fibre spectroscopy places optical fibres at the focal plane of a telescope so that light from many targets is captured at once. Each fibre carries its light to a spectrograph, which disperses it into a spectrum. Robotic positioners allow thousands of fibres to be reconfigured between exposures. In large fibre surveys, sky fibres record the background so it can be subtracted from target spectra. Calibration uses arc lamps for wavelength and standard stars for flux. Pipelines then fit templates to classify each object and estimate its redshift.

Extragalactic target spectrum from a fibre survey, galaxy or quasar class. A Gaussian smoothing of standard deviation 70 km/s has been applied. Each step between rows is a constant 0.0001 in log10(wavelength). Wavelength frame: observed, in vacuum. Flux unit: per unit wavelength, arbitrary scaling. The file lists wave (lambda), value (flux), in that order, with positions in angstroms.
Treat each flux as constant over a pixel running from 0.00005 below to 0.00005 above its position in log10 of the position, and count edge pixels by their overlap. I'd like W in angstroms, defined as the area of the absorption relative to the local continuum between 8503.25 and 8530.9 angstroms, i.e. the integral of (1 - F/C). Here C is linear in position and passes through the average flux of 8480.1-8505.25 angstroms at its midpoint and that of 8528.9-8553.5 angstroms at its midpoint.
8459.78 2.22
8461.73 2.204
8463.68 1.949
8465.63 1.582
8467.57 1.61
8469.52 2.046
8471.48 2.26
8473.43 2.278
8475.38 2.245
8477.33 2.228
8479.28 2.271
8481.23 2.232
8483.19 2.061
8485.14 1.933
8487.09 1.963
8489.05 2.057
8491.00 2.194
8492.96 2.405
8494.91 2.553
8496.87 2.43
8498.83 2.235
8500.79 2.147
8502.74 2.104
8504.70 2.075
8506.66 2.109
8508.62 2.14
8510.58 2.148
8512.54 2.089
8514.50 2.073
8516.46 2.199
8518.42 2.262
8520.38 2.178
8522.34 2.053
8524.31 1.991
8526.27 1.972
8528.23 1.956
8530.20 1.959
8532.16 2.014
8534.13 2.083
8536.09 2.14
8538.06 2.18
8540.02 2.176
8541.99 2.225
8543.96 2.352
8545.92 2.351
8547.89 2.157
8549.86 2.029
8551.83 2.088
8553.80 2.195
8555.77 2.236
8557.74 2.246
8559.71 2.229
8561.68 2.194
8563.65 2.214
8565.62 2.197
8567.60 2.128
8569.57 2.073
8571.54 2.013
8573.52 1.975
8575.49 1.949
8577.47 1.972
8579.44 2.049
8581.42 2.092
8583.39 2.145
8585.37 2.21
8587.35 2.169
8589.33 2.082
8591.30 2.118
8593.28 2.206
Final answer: 1.0 angstroms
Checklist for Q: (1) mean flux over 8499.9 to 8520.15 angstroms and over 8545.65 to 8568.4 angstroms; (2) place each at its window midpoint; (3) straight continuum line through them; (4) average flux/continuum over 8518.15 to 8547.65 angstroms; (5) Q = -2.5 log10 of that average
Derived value 0.02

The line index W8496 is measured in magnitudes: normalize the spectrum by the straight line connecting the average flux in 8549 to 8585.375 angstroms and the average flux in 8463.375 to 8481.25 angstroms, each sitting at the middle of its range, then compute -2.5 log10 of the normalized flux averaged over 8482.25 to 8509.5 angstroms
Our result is -0.05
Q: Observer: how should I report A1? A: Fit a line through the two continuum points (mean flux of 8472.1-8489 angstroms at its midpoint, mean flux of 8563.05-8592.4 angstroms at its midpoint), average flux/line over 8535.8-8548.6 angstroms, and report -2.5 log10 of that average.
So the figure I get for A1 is -0.060 mag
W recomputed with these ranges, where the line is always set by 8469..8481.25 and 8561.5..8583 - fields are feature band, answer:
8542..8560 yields -0.86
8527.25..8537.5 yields 0.49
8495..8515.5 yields 0.09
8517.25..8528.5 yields 0.40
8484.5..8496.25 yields 0.03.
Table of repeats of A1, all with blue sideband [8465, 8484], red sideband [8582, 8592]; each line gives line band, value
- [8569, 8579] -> 0.07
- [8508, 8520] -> -0.02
